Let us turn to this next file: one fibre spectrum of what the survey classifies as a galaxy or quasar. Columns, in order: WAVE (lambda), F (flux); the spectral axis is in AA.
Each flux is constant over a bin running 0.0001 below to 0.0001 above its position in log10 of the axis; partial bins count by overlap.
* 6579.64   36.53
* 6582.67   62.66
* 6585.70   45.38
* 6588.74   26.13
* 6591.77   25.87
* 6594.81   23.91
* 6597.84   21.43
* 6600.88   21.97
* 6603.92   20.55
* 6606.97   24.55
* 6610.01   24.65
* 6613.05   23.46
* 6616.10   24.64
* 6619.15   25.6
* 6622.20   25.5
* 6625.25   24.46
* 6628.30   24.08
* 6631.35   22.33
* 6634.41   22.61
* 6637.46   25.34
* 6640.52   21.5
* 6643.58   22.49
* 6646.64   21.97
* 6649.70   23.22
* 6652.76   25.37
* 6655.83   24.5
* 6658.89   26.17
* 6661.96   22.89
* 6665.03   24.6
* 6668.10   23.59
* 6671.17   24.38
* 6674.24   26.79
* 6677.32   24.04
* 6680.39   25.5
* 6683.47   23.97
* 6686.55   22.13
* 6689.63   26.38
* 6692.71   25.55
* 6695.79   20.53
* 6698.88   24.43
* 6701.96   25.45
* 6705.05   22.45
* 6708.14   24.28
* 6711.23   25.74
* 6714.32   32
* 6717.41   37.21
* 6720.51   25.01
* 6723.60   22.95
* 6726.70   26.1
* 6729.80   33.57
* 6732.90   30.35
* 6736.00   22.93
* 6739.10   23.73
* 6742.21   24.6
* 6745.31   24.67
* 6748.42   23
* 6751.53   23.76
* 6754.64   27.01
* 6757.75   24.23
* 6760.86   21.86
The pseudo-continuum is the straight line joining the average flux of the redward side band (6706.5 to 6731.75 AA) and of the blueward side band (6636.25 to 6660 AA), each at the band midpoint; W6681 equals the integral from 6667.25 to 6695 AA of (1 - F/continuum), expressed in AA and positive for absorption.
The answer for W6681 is 1.4 AA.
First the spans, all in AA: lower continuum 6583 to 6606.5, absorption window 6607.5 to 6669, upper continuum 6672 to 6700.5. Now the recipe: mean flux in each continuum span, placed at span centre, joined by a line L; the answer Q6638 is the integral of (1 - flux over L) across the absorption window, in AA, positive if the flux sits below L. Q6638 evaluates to 5.6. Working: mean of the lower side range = 28.2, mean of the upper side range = 24.4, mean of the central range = 24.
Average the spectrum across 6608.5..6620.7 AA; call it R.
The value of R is 24.6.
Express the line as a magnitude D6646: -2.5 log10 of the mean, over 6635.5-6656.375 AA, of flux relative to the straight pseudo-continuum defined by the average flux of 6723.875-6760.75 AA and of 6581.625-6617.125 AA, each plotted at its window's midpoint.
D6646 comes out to 0.17 mag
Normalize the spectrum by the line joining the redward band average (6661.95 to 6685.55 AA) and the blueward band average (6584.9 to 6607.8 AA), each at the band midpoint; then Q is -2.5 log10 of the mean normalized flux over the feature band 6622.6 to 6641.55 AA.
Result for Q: 0.07 mag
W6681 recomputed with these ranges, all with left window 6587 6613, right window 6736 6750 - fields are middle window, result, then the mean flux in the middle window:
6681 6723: -3.3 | 25.7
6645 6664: -0.2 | 24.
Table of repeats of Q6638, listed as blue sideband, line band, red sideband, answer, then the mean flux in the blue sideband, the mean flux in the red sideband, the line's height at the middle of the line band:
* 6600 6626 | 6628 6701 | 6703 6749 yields 3.6 AA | 24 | 26.6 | 25.2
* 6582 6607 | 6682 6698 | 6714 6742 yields 2.6 AA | 29.5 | 27.9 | 28.3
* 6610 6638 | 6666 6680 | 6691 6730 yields 0.4 AA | 24.2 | 26.3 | 25.4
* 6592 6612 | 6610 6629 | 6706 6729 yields -0.7 AA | 23.1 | 27.7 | 23.8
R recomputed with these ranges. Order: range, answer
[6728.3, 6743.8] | 27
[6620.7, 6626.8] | 25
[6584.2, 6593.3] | 32.4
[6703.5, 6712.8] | 24.2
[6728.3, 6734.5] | 31.9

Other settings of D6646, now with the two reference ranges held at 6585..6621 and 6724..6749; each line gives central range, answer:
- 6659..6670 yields 0.07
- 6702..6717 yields -0.04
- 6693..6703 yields 0.10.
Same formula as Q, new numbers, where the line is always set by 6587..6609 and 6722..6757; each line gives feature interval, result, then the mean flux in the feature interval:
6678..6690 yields 0.03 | 24.3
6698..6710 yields 0.04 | 24.2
